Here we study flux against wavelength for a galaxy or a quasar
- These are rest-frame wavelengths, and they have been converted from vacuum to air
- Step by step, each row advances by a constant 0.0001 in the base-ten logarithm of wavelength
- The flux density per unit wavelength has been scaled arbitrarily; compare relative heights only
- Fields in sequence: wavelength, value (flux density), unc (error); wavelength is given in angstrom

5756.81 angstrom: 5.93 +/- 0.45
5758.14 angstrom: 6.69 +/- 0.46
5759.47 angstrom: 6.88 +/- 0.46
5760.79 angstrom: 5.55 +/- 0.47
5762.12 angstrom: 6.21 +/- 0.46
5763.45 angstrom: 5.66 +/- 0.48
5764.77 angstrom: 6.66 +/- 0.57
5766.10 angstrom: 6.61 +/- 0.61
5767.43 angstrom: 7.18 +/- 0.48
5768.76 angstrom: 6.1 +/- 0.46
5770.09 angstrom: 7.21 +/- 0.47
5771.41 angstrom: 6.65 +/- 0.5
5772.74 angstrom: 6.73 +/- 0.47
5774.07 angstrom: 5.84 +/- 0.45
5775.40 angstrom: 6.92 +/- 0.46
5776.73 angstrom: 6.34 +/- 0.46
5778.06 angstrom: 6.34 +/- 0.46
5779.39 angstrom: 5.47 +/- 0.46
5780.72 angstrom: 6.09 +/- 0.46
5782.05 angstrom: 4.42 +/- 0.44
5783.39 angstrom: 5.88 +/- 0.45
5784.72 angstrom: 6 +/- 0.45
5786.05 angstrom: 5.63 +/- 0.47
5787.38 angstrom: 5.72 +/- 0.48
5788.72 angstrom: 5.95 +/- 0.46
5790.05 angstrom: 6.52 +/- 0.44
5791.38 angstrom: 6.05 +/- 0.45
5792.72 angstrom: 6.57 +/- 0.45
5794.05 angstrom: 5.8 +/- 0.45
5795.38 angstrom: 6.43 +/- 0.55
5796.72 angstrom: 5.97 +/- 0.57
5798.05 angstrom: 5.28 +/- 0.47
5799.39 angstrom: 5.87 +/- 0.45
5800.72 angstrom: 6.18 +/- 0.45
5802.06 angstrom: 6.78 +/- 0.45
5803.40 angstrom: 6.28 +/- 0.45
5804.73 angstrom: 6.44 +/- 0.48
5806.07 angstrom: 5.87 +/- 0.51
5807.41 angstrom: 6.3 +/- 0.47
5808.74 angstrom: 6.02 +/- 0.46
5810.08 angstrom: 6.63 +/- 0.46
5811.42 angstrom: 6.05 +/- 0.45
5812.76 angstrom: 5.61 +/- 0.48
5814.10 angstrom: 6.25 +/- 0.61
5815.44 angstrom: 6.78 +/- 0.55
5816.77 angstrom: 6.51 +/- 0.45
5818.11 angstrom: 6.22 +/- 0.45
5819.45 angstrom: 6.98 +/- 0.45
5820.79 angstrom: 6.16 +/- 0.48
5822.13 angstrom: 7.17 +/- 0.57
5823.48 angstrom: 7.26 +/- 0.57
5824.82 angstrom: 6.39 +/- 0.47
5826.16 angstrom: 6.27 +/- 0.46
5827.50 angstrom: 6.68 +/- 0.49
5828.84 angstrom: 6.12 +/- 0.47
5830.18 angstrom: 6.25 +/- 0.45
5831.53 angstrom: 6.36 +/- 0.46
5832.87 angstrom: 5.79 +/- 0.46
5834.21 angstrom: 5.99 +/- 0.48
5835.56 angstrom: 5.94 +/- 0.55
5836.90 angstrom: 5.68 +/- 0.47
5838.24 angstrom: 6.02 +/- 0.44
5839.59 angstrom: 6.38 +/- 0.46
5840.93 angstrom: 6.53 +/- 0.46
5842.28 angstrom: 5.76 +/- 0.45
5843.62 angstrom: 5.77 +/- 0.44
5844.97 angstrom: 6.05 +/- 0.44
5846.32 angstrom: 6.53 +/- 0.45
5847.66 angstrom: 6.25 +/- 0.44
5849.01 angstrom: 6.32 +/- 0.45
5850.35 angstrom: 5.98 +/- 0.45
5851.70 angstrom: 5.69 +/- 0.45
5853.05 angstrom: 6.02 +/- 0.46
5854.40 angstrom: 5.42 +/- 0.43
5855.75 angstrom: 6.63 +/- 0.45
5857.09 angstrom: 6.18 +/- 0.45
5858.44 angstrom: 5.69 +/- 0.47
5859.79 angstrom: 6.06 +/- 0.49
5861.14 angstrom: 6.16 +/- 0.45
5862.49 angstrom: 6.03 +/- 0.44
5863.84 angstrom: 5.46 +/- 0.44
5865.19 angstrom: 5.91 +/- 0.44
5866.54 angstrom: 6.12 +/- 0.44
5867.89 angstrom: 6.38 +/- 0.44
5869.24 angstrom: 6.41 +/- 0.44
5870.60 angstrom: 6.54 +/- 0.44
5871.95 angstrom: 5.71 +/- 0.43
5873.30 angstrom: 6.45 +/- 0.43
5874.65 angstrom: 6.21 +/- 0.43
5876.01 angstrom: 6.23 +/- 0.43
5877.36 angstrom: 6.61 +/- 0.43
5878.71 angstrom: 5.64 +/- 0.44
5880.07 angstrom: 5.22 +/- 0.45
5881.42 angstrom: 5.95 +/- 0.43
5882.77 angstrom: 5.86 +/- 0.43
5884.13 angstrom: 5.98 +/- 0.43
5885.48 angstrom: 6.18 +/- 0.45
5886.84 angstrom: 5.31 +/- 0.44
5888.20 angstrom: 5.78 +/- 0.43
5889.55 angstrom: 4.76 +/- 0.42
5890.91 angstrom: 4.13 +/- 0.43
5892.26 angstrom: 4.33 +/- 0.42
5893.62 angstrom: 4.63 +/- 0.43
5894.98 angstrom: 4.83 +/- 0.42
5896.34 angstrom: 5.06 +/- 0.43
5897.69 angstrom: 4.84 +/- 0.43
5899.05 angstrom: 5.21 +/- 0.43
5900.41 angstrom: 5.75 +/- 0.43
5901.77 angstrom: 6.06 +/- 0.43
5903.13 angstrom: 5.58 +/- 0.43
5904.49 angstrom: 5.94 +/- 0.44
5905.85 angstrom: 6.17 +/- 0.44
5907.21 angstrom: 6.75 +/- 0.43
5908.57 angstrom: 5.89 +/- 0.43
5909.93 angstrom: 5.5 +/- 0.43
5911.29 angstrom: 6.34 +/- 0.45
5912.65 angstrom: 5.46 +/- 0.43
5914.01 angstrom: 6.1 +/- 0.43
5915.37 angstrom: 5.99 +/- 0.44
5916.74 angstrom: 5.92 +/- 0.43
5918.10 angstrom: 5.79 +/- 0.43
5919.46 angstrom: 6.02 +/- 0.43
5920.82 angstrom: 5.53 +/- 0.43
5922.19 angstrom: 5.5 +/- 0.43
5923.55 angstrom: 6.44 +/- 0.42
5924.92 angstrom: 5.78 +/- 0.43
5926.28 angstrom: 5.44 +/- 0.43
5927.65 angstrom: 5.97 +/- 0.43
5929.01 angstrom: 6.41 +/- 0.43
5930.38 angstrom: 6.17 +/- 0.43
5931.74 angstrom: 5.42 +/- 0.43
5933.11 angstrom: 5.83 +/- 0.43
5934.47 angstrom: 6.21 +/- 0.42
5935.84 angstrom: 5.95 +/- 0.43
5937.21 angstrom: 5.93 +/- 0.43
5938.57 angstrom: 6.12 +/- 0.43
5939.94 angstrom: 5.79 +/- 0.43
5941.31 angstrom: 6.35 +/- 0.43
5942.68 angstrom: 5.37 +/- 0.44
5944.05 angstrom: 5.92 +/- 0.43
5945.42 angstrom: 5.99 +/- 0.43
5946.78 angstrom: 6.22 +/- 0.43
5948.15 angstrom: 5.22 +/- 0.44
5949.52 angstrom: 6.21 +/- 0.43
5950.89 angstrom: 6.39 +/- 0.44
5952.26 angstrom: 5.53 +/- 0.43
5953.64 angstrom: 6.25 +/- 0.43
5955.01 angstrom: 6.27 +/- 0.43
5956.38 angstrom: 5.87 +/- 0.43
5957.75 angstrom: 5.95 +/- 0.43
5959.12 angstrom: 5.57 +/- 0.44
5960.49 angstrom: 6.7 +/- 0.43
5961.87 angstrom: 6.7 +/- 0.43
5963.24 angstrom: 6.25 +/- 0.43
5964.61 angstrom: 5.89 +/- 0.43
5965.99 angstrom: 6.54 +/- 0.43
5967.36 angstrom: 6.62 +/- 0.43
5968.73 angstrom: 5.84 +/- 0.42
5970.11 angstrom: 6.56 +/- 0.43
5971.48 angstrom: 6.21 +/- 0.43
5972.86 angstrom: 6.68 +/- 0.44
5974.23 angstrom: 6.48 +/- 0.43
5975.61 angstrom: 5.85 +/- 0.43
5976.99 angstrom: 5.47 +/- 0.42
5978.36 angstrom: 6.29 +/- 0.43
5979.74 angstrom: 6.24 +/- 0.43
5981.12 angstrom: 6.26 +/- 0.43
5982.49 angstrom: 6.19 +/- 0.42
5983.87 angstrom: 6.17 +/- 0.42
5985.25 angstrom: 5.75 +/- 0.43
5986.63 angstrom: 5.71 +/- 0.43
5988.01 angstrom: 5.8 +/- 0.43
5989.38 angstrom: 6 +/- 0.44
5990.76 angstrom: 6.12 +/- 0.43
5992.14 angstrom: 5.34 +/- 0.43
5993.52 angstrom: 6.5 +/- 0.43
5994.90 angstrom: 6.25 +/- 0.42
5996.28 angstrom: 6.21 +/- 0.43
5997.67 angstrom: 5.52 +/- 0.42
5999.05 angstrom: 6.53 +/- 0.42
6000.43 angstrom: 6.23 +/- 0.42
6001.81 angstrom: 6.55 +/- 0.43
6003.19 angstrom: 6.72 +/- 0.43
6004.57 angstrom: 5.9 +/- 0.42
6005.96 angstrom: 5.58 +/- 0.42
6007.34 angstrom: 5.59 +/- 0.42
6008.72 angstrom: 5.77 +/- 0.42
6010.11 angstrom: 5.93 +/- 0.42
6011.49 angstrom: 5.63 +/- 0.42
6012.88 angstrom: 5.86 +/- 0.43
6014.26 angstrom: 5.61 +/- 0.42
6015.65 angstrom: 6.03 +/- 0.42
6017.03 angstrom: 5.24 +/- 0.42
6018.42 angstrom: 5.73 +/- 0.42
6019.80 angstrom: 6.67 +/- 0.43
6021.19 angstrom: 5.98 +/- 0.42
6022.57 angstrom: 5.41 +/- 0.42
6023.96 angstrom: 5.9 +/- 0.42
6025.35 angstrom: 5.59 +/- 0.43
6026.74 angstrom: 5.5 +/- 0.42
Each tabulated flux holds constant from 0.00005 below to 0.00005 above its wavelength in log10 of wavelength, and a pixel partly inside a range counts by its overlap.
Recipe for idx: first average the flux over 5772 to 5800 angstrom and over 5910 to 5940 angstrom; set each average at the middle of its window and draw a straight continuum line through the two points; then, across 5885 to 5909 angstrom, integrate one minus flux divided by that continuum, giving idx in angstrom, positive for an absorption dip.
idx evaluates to 2.2 angstrom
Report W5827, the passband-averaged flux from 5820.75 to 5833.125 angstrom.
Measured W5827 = 6.48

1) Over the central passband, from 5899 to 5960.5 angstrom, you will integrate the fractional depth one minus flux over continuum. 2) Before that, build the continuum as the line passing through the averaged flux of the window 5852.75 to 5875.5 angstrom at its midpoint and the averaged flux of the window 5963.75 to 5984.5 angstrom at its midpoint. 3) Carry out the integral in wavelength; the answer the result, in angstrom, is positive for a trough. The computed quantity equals 2.35 angstrom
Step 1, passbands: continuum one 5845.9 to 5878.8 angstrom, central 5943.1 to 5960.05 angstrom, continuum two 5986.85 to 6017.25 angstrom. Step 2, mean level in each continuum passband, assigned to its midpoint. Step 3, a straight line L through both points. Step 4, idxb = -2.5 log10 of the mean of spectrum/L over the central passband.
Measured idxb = 0.01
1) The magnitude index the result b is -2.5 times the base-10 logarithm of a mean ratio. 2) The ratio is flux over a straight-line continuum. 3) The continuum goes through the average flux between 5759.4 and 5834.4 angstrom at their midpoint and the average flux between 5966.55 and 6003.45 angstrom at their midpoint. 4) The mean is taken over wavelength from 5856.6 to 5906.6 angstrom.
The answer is 0.09 mag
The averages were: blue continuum 6.24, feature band 5.71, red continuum 6.15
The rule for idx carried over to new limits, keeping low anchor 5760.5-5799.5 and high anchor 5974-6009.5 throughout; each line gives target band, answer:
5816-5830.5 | -1.1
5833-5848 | 0.1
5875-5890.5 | 0.8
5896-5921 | 1.1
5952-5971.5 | -0.5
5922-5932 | 0.2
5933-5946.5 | 0.2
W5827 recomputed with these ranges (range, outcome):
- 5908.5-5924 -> 5.87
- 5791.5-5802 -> 6.06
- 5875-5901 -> 5.39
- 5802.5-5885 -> 6.17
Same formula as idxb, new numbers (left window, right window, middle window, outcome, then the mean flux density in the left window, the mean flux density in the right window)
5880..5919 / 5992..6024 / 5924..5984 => -0.056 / 5.57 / 5.96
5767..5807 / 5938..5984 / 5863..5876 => 0.000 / 6.14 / 6.12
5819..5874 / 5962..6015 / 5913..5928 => 0.050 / 6.18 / 6.08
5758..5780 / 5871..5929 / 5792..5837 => -0.018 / 6.41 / 5.7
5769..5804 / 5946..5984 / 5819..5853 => -0.021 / 6.11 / 6.16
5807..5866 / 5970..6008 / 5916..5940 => 0.041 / 6.19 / 6.09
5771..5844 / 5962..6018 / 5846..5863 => 0.014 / 6.18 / 6.05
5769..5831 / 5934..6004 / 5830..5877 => 0.019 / 6.24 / 6.1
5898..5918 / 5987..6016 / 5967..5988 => -0.032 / 5.88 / 5.98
